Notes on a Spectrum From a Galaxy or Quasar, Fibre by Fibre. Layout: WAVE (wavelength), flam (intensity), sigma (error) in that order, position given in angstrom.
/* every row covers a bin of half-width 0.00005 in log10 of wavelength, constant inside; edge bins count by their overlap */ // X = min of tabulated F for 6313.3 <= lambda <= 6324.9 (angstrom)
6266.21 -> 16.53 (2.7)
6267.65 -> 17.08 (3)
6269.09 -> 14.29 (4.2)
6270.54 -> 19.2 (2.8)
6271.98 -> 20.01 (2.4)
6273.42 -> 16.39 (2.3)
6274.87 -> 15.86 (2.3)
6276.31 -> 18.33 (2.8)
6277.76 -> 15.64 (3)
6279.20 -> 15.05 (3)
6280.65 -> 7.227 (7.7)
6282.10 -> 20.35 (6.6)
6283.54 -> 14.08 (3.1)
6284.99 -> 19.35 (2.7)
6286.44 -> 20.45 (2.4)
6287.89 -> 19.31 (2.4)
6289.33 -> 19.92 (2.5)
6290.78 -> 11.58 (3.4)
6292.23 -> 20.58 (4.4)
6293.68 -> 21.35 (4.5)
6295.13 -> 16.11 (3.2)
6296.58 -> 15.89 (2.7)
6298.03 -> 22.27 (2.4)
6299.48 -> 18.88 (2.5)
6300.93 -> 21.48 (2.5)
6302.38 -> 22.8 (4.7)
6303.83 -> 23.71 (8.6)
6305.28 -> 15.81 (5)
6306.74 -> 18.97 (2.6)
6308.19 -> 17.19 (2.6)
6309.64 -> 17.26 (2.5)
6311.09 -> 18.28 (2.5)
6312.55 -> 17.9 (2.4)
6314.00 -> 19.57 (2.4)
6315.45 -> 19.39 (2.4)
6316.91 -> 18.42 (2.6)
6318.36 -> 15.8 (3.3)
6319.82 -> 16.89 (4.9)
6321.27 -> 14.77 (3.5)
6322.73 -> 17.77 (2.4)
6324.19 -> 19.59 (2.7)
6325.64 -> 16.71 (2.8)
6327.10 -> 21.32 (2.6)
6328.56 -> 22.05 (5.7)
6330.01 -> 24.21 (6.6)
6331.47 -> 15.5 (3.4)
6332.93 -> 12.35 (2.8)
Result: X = 14.77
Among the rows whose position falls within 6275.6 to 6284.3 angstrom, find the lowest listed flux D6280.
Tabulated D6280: 7.227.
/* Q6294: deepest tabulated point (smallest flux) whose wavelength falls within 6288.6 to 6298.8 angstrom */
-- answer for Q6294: 11.58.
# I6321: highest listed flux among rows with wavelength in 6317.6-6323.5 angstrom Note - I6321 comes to 17.77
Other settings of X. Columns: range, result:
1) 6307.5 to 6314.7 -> 17.19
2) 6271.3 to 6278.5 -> 15.64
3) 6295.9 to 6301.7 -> 15.89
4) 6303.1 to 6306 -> 15.81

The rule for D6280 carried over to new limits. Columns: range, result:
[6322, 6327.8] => 16.71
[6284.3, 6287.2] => 19.35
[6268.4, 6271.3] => 14.29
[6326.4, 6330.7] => 21.32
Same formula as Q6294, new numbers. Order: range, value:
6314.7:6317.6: 18.42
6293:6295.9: 16.11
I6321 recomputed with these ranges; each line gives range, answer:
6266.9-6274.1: 20.01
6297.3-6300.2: 22.27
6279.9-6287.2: 20.45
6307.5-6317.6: 19.57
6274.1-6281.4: 18.33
